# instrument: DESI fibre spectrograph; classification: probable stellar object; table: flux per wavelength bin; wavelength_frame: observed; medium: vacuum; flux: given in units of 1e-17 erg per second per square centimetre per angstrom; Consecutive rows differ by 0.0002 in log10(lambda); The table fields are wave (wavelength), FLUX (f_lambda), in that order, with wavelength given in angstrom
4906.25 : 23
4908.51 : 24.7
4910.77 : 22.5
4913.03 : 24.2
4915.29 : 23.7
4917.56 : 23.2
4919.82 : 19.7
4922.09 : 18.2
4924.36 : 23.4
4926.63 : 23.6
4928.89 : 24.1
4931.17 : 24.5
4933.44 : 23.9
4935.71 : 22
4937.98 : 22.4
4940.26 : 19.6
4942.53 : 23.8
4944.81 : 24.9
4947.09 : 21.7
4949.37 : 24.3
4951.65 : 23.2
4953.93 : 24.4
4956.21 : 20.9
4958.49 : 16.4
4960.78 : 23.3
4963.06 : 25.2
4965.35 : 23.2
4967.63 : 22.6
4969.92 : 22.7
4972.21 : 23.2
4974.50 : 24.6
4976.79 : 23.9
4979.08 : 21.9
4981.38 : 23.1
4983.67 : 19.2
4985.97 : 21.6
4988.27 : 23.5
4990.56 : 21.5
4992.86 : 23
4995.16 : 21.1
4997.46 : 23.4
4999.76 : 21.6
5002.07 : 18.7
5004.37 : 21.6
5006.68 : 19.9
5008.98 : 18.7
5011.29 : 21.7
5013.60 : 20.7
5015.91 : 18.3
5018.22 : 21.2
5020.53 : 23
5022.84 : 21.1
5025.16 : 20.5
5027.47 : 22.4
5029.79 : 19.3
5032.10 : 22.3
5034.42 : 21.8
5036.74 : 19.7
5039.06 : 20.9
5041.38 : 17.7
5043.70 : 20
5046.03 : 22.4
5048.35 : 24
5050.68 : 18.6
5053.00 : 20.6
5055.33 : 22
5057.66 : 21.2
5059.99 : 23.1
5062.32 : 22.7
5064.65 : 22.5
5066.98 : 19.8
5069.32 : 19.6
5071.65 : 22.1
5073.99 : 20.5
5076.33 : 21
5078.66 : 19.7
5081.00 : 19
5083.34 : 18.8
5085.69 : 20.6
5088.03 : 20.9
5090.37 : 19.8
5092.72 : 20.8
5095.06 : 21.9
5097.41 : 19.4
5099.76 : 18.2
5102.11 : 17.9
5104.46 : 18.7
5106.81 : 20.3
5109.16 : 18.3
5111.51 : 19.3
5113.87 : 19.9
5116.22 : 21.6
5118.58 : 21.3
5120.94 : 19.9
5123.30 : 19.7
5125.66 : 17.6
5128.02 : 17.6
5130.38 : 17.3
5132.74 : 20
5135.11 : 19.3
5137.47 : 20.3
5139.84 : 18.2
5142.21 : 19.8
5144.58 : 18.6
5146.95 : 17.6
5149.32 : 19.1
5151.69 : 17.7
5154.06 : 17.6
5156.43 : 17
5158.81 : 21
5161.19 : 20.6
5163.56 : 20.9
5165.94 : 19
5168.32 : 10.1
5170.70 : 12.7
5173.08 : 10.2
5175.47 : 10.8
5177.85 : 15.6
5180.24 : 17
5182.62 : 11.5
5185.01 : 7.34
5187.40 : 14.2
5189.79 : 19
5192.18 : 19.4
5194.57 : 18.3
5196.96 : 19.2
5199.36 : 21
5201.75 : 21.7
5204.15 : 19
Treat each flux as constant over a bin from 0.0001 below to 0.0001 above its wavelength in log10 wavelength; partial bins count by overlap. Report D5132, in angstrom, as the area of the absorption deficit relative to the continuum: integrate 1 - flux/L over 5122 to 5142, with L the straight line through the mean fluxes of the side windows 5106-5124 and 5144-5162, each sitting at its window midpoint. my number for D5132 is 0.60 angstrom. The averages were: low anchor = 20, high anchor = 18.6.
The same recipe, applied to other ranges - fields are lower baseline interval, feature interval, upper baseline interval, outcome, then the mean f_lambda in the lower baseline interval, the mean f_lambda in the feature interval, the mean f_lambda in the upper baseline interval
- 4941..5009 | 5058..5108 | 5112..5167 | -0.2 angstrom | 22.3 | 20.4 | 19.2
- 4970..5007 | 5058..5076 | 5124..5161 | -1.0 angstrom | 22.1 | 21.4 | 18.6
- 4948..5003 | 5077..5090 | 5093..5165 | 0.2 angstrom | 22.4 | 19.9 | 19.2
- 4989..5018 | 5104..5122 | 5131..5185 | -2.0 angstrom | 20.9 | 20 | 16.8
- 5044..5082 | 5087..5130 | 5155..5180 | -1.7 angstrom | 21.2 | 19.6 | 15.8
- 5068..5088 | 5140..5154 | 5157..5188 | -1.9 angstrom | 20.2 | 18.5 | 14.7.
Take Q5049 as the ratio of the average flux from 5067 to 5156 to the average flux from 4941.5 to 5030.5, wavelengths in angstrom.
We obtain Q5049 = 0.89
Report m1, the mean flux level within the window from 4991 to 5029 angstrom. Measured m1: 21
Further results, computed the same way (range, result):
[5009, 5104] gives 20.7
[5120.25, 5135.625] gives 18.7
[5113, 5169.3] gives 18.8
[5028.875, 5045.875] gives 20.4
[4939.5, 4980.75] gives 22.8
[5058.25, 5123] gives 20.3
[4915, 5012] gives 22.2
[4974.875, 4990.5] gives 22.3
